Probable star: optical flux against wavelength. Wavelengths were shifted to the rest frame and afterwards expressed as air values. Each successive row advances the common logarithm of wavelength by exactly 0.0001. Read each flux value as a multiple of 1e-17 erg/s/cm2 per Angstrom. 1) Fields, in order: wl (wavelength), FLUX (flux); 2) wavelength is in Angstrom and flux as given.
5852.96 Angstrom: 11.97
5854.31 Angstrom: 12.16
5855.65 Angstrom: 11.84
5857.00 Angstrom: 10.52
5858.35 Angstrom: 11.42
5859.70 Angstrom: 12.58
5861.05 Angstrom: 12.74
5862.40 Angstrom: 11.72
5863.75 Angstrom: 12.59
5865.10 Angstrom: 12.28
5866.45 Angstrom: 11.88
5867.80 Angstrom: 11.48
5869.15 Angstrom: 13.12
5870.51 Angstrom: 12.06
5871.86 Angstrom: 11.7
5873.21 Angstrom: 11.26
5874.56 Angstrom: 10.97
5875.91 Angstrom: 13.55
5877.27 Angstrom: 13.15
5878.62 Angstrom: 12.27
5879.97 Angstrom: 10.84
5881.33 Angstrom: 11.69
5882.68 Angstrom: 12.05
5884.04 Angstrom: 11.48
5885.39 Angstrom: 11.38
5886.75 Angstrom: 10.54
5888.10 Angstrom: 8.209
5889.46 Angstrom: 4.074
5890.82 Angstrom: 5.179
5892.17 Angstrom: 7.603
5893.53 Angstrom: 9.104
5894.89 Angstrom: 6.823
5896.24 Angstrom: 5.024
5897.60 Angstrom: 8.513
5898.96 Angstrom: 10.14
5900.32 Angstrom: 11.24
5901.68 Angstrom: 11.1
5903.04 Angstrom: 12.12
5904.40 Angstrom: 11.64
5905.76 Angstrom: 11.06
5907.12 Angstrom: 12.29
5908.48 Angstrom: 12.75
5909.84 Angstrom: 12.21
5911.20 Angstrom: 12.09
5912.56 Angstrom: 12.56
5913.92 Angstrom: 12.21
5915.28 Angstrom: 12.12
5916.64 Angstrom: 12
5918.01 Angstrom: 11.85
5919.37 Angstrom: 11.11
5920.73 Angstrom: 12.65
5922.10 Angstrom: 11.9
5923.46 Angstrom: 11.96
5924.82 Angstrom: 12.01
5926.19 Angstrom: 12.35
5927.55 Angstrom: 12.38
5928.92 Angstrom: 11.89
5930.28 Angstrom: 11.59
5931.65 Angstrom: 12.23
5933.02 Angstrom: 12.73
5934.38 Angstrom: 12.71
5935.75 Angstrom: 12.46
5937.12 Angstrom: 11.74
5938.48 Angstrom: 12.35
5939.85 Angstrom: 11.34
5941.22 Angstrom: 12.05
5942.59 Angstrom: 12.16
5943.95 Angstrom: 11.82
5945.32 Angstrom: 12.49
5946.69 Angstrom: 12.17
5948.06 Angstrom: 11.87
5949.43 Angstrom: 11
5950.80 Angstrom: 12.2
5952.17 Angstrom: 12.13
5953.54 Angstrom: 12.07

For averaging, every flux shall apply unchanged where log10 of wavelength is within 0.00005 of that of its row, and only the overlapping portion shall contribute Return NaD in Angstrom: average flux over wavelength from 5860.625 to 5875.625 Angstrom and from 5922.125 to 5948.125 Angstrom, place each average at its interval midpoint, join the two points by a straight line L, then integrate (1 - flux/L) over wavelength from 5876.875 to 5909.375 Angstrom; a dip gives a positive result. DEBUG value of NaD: 5.5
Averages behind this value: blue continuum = 12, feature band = 10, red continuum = 12.1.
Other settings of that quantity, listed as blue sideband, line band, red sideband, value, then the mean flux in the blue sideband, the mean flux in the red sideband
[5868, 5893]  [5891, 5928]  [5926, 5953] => 1.26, 10.6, 12.1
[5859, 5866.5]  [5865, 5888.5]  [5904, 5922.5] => 1.08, 12.3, 12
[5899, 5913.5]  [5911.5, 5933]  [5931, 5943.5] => -0.10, 11.8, 12.2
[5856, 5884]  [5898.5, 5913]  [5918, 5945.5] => 0.34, 12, 12.1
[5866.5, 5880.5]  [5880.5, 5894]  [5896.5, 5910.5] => 2.89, 12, 11.1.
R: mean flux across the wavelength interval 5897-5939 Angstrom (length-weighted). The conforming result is 11.9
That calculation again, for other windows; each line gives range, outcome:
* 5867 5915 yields 10.7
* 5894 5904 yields 9.34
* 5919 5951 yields 12.1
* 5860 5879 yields 12.2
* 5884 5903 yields 8.62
